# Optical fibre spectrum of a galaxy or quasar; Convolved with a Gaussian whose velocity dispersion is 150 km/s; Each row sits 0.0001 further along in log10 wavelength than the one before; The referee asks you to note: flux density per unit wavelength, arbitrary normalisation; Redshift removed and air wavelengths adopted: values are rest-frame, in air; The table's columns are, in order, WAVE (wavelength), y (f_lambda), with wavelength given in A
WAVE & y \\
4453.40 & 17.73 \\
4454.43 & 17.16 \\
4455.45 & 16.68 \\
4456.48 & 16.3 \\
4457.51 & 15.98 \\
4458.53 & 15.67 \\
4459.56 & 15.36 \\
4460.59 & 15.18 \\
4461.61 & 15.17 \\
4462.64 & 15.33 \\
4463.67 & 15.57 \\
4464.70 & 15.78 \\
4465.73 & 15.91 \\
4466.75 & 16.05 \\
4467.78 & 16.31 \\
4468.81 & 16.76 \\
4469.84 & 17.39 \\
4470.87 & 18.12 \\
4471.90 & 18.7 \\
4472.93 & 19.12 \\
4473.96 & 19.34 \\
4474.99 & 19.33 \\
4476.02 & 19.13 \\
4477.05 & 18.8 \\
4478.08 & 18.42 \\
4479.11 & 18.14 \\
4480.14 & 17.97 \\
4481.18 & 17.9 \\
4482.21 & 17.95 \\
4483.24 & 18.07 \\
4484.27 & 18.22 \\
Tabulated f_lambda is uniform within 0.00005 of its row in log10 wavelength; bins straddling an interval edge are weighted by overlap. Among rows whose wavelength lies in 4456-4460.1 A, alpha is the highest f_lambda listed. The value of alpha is 16.3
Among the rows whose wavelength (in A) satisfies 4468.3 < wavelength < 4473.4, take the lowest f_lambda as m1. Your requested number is 16.76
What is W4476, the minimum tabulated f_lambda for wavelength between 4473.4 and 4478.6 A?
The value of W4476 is 18.42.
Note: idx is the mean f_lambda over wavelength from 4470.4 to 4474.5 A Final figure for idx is 18.8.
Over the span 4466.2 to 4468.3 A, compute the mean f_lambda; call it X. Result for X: 16.2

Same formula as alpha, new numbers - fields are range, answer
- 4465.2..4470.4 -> 17.39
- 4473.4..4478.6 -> 19.34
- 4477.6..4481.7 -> 18.42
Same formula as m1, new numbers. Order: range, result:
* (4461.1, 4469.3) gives 15.17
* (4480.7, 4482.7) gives 17.9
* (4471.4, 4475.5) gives 18.7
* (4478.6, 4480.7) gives 17.97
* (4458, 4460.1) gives 15.36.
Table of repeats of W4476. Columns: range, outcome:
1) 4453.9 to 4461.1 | 15.18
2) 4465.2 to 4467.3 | 15.91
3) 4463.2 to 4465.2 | 15.57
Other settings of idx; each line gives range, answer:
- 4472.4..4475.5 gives 19.3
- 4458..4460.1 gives 15.5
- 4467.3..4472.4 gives 17.4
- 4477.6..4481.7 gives 18.1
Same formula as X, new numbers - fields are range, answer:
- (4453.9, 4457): 16.7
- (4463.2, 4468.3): 15.9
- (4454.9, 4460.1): 16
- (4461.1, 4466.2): 15.5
